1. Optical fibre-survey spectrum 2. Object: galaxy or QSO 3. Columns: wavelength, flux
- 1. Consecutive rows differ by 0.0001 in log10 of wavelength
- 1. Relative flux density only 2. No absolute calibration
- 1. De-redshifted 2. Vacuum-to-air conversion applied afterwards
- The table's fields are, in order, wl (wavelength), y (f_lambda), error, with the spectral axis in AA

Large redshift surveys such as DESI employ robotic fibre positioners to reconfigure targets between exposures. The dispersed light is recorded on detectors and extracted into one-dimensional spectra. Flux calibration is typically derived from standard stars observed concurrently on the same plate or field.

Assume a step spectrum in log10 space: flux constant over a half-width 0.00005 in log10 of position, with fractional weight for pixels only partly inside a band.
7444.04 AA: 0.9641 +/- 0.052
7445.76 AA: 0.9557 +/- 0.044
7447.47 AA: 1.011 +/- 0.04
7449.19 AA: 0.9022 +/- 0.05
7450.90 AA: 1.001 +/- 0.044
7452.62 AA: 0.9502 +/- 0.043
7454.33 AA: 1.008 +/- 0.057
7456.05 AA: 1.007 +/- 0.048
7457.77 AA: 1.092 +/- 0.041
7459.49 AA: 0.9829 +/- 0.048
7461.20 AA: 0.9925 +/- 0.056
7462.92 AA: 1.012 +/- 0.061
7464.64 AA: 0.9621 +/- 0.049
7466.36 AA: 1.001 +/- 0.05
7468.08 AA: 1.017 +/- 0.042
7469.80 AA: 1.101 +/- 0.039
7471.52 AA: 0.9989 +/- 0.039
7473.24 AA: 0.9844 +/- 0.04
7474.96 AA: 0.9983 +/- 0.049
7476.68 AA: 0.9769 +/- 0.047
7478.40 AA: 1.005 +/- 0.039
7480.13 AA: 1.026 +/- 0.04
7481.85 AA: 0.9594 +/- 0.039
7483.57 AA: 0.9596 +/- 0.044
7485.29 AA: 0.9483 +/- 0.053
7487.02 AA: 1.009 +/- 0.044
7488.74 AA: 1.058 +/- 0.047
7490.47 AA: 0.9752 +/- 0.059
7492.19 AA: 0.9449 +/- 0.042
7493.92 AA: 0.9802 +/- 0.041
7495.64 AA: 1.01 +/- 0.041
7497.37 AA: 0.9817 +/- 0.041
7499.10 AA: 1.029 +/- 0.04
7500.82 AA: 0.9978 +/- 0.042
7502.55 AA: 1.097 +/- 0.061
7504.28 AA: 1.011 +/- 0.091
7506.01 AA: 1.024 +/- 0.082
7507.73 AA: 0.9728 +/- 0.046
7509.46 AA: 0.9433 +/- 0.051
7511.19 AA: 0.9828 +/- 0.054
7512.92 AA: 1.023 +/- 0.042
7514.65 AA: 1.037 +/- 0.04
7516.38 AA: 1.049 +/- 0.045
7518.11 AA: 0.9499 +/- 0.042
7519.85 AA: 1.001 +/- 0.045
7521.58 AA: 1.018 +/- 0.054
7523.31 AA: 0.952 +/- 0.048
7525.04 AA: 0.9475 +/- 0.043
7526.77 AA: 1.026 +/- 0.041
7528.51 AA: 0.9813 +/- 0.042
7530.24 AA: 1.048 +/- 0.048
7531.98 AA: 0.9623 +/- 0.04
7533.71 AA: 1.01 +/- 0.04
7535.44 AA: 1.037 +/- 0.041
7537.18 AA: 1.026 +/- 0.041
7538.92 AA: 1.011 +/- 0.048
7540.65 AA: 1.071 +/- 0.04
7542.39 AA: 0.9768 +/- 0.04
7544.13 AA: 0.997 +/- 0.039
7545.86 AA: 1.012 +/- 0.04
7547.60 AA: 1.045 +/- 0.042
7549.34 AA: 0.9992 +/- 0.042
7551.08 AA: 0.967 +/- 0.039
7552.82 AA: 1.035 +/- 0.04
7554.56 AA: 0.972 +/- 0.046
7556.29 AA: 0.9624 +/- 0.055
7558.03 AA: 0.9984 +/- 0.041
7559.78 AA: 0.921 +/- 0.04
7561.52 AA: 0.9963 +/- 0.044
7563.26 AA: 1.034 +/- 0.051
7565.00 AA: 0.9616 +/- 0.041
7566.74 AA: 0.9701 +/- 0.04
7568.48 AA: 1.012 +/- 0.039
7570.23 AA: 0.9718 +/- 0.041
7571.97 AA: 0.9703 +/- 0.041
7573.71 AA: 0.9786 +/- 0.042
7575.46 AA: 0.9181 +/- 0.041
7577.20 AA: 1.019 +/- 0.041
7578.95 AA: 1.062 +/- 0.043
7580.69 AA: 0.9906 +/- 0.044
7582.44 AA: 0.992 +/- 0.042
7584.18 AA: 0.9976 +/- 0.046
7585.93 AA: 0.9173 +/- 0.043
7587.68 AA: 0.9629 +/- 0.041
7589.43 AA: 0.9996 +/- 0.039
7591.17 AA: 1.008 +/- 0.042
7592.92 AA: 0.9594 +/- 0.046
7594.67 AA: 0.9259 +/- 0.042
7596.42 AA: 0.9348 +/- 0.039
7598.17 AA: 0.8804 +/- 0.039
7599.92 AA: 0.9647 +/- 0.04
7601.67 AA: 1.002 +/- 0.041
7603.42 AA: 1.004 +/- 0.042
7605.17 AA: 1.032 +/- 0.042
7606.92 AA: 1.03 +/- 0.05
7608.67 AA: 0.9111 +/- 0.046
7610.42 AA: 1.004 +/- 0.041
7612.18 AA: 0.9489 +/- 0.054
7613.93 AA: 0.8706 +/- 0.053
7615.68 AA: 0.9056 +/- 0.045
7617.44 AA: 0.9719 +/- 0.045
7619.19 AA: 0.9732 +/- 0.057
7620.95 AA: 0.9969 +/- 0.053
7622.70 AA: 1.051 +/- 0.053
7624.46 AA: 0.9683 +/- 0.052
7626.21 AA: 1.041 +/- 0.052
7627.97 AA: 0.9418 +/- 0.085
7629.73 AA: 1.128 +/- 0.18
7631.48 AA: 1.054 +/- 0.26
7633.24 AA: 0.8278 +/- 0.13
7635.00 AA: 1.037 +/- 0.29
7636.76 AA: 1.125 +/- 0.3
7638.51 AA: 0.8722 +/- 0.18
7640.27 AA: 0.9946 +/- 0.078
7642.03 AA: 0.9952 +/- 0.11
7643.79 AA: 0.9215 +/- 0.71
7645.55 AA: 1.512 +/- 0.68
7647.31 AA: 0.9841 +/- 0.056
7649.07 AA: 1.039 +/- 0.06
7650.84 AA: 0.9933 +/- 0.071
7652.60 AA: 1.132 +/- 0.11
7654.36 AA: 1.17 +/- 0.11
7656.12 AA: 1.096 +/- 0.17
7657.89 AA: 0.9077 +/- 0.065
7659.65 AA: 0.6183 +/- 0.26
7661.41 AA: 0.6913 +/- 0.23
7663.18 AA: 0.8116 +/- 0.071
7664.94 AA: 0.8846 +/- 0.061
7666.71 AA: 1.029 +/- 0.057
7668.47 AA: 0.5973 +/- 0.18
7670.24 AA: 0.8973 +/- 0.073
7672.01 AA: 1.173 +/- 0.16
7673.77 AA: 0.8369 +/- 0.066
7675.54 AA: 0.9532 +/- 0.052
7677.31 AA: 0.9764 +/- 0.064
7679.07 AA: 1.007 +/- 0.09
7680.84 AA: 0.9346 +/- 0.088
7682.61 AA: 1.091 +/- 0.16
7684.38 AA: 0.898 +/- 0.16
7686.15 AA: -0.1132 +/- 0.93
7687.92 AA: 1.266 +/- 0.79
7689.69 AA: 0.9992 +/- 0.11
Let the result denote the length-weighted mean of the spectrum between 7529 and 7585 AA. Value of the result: 0.998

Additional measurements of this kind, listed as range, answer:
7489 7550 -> 1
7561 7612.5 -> 0.979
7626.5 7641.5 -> 0.999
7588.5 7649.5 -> 0.995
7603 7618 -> 0.963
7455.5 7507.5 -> 1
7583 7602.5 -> 0.96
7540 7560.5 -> 0.996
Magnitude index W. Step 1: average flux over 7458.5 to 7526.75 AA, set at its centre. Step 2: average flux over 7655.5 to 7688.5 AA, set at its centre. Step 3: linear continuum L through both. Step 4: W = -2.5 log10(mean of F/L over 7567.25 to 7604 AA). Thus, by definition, -0.051 mag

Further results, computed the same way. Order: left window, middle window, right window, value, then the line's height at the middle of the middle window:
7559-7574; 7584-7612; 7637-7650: 0.04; 1.01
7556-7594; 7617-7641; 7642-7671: -0.04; 0.965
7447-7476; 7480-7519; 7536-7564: 0.00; 1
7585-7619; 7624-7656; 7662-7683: -0.11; 0.941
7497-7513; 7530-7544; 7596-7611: -0.02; 0.996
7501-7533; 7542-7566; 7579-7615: -0.01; 0.986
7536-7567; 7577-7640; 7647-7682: -0.01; 0.967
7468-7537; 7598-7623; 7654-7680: -0.04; 0.938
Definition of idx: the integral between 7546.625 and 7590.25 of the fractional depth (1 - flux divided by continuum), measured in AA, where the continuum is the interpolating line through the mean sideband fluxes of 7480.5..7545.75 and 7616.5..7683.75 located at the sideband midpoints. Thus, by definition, 0.3 AA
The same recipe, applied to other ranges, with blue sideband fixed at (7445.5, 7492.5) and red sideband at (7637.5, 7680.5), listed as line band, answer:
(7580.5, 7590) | 0.0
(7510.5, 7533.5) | -0.3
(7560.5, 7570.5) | -0.1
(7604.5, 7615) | 0.1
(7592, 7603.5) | 0.3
